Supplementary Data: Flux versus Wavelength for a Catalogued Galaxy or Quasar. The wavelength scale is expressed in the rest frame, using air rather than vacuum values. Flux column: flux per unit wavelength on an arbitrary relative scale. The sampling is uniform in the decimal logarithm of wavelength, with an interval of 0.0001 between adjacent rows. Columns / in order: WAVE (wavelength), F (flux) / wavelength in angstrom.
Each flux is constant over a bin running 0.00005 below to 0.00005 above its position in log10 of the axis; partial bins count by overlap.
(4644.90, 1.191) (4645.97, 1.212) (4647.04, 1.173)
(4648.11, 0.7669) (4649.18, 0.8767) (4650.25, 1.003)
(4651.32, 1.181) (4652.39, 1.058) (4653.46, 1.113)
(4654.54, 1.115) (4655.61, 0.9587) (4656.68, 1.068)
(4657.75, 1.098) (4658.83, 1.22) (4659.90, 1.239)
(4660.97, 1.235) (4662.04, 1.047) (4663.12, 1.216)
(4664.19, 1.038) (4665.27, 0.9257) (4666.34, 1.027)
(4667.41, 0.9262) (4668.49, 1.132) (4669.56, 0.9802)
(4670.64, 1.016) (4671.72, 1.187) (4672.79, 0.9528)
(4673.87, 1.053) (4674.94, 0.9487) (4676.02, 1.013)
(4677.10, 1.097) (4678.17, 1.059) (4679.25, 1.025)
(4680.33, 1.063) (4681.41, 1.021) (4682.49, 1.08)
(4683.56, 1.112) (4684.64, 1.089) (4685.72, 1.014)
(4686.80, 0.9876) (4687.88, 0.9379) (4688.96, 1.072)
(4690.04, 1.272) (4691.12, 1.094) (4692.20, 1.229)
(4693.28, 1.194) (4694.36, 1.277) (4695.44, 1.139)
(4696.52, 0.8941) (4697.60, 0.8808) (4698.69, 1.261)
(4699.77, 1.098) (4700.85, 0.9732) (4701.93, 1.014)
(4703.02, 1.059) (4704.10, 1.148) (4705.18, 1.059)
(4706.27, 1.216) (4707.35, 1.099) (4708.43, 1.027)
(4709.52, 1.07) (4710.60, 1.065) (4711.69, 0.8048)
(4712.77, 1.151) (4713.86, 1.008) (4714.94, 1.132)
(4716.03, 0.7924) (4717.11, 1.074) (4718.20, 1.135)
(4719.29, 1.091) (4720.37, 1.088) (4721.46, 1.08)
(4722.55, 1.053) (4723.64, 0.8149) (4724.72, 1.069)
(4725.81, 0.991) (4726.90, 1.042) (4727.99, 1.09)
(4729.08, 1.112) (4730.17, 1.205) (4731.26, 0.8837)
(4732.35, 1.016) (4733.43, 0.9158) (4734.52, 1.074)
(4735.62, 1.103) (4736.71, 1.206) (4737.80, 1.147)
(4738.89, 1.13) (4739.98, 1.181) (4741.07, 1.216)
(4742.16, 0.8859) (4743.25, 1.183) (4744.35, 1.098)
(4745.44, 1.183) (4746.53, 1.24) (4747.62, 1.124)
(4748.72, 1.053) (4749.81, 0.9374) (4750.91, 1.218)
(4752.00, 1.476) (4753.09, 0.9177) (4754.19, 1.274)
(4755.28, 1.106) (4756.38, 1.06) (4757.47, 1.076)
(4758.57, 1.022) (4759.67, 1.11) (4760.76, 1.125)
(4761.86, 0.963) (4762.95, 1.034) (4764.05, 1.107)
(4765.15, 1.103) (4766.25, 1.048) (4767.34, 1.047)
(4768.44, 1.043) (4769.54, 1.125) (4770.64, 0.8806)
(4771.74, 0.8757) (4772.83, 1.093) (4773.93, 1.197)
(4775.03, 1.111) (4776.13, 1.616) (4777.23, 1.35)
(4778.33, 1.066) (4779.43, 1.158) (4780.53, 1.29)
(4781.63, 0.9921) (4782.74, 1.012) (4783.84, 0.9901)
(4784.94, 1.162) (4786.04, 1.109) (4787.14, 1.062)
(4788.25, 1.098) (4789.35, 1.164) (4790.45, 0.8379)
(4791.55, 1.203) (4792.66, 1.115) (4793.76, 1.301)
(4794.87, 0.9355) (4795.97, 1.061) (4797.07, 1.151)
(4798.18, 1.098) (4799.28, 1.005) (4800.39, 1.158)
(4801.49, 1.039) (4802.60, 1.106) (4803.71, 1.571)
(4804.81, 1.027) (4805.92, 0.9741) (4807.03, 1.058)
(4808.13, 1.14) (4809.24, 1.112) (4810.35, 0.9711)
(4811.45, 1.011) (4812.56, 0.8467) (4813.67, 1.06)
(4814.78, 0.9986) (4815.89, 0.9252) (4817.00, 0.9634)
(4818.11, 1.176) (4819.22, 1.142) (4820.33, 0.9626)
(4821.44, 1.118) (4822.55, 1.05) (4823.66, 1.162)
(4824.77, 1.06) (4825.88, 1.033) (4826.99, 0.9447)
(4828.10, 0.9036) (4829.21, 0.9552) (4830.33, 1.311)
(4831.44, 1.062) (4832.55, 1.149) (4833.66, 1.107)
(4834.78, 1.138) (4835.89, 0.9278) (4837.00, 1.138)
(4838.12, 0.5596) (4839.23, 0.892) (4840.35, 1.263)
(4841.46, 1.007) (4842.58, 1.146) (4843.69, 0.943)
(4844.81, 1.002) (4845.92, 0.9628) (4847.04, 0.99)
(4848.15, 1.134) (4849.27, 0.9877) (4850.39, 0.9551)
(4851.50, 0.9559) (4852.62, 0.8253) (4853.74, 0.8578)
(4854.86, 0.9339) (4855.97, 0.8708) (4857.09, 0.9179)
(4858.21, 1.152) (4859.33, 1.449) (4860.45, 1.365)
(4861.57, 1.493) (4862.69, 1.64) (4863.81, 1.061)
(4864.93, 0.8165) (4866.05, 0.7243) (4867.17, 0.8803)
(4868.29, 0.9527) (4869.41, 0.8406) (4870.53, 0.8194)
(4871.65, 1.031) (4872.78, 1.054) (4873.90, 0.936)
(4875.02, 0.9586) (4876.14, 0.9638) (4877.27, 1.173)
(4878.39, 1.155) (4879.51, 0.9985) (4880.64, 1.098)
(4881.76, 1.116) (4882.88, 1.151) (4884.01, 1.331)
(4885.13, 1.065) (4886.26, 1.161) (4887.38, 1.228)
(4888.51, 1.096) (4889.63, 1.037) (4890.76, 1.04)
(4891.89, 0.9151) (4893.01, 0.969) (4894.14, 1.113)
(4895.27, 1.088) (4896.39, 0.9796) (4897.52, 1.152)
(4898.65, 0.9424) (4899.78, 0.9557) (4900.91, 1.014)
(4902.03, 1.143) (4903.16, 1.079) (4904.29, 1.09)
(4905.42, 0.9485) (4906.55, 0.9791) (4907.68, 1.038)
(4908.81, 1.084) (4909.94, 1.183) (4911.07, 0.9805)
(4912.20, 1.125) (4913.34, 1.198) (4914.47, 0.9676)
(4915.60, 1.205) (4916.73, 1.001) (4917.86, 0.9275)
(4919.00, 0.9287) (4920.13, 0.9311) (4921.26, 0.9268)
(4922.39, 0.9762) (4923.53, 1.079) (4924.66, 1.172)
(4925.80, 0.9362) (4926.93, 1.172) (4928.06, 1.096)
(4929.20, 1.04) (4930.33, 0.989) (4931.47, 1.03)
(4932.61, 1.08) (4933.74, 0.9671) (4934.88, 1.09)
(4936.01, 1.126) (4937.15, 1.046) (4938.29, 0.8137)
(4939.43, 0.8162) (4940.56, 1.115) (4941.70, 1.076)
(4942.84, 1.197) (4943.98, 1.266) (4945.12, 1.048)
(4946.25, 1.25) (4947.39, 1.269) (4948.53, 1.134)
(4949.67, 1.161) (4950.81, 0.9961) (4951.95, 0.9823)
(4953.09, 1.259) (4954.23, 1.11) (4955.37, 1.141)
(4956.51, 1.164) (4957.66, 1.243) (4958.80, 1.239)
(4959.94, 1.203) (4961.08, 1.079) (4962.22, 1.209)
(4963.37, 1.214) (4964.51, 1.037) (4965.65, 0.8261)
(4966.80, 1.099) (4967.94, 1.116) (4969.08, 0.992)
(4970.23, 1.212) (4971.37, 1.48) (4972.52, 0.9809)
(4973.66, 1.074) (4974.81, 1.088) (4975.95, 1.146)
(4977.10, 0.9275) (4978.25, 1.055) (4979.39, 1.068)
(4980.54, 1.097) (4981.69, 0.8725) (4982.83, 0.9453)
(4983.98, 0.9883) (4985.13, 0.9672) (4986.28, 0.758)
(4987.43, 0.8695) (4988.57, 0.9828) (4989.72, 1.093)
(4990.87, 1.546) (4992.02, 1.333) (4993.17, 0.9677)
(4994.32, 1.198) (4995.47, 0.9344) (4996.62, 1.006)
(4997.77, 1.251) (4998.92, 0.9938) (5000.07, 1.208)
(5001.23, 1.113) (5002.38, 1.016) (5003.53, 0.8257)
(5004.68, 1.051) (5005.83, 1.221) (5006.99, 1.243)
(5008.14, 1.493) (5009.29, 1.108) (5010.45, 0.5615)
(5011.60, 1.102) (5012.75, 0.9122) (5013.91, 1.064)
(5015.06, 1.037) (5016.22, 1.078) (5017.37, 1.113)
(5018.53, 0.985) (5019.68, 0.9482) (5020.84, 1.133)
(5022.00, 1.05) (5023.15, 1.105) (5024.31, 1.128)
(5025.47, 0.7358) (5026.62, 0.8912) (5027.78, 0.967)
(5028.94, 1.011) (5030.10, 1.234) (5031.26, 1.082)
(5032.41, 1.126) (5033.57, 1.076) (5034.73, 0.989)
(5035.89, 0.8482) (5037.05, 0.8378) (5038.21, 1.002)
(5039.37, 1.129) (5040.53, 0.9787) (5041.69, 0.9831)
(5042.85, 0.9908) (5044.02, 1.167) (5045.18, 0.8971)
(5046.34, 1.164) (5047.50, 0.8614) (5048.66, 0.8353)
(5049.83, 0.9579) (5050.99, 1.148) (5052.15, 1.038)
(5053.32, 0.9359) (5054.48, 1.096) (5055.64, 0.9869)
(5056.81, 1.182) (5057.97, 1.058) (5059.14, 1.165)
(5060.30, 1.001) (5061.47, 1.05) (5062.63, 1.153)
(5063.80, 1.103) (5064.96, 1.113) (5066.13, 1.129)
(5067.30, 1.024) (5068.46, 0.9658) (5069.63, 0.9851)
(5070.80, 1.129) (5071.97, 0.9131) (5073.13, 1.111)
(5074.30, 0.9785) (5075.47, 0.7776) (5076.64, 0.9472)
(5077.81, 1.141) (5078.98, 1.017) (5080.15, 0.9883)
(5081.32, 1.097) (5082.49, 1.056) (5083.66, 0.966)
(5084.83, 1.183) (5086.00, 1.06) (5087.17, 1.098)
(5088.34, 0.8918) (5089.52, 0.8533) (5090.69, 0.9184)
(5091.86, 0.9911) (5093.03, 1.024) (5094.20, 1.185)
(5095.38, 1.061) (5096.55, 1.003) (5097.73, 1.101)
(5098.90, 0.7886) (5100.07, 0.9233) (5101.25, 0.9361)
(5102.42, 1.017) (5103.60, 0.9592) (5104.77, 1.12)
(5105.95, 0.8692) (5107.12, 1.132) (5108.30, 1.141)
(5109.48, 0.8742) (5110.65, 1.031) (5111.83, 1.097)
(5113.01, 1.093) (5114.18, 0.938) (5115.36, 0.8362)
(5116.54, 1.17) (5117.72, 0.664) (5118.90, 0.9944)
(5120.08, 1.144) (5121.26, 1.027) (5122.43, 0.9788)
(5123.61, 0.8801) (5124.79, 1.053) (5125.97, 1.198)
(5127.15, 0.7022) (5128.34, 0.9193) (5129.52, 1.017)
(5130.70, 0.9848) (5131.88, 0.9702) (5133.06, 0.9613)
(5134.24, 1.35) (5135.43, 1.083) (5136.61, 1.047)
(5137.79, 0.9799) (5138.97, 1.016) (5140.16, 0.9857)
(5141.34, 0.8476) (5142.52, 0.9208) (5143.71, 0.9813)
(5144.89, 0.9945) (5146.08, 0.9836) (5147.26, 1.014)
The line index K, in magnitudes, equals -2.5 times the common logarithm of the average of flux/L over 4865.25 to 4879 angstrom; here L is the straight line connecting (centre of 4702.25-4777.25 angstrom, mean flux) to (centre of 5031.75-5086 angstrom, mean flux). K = 0.114 mag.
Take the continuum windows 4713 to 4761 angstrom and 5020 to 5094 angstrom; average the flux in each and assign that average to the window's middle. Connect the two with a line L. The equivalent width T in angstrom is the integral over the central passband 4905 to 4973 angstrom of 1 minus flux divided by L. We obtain -2.4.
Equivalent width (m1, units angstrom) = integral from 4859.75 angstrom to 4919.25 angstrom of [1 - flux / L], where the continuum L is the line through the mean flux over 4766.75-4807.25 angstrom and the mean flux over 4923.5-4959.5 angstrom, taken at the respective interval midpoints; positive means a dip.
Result 2.2 angstrom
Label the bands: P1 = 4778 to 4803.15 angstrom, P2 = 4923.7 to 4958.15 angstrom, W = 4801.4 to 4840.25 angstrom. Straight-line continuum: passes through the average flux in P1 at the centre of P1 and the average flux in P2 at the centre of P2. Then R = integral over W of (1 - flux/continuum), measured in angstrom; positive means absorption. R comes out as 1.6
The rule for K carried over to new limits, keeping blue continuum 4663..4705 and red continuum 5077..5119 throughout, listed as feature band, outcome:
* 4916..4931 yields 0.015 mag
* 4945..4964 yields -0.135 mag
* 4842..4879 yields 0.010 mag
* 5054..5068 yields -0.080 mag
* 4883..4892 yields -0.086 mag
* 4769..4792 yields -0.064 mag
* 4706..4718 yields 0.021 mag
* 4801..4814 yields -0.031 mag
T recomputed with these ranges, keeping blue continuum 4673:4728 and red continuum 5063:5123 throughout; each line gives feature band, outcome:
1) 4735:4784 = -3.0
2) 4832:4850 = 0.4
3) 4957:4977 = -2.0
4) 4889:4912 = -0.1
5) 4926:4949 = -1.1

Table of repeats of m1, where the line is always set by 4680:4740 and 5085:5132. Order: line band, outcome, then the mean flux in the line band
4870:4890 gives -0.80 angstrom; 1.08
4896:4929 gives -0.40 angstrom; 1.04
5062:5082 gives -0.68 angstrom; 1.03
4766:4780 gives -0.93 angstrom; 1.13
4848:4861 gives 0.13 angstrom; 1.03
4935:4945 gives -0.33 angstrom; 1.06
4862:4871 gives 0.54 angstrom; 0.976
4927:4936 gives -0.25 angstrom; 1.05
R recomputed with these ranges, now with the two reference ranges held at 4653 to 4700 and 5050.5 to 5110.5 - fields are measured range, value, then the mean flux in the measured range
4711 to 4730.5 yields 0.59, 1.04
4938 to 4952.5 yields -0.67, 1.09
